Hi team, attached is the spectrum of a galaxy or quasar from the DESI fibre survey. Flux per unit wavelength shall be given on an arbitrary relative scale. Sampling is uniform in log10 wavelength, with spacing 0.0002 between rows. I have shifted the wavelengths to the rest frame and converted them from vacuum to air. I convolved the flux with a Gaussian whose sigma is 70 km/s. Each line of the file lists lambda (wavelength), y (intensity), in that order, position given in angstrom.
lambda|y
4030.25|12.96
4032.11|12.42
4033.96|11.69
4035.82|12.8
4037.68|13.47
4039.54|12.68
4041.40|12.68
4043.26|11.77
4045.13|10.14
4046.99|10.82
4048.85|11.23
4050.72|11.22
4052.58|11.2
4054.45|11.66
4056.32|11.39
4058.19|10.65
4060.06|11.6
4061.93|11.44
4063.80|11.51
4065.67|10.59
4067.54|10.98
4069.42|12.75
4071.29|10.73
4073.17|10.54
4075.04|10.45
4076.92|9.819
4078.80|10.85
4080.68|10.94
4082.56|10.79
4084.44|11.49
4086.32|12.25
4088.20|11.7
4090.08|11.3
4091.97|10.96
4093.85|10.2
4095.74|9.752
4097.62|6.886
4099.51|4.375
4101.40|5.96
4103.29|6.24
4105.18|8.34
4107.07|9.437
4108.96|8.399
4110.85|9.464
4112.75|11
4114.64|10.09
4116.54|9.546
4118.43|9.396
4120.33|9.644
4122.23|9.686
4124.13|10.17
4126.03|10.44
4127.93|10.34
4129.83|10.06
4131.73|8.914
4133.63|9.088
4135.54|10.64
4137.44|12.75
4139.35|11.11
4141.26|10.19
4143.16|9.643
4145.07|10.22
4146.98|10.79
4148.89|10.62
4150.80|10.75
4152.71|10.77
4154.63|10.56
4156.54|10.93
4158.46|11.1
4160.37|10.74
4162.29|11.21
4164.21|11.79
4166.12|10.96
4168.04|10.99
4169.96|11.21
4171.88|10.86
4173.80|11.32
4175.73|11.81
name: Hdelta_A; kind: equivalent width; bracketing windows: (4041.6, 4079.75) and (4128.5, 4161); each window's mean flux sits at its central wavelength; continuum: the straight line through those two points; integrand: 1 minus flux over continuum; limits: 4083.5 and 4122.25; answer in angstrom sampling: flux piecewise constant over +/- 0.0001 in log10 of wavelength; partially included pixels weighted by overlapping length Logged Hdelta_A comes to 5.3 angstrom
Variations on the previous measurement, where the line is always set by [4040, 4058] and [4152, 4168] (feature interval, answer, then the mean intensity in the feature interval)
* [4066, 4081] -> 0.5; 10.9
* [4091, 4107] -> 4.7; 7.93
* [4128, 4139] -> 0.7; 10.3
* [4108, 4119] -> 1.5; 9.66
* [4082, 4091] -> -0.2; 11.5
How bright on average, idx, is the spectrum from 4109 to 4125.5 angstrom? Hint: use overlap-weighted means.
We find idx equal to 9.81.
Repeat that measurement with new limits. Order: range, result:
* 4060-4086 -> 11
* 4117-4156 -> 10.3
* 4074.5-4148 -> 9.83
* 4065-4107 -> 9.89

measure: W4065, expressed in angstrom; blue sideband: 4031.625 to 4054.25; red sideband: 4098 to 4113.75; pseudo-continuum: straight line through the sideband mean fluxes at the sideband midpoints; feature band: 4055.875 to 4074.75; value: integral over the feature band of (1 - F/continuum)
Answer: -1.4 angstrom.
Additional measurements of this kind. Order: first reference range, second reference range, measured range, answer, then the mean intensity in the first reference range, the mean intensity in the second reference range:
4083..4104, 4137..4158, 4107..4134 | 0.7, 9.26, 10.7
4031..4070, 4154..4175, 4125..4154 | 2.0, 11.6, 11.1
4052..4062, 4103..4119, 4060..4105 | 1.1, 11.3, 9.22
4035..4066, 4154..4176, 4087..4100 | 2.1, 11.6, 11.1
